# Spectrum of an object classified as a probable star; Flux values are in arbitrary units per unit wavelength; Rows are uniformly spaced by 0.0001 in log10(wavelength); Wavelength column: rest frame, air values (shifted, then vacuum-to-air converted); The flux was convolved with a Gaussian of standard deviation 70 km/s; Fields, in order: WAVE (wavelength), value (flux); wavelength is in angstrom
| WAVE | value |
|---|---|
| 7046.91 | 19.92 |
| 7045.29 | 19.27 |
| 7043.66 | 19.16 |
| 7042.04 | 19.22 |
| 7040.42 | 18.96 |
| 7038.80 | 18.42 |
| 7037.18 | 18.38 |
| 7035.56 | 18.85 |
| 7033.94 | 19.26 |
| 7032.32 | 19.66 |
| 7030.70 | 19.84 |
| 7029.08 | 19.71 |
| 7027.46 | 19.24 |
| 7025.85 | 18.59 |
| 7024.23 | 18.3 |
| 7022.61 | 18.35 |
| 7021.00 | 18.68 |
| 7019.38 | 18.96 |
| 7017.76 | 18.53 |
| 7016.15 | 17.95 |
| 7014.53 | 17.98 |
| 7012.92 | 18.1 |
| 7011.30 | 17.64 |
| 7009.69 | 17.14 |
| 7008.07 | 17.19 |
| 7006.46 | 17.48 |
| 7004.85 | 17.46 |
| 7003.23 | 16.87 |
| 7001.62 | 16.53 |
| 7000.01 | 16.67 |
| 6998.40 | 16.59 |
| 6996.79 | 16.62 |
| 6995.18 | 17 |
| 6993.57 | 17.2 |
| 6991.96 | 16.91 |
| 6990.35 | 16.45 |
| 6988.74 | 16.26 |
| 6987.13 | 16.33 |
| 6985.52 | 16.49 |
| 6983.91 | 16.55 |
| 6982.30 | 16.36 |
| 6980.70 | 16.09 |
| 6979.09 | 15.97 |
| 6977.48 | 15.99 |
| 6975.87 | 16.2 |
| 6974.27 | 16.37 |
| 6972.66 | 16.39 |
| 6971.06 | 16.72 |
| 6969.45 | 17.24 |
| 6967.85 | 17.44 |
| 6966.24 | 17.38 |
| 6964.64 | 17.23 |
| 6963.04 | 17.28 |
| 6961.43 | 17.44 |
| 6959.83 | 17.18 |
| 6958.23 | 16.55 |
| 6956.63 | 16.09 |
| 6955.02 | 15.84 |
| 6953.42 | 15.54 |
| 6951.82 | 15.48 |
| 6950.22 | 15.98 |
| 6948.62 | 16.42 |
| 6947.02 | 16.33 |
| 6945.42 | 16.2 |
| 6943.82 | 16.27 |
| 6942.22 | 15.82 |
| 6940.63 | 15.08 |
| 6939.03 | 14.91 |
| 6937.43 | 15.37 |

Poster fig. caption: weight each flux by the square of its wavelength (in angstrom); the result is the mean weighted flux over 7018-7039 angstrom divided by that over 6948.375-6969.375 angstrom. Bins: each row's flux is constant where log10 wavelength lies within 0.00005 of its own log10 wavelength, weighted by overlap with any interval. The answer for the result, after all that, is 1.16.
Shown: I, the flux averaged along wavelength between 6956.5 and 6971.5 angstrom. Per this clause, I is 17.1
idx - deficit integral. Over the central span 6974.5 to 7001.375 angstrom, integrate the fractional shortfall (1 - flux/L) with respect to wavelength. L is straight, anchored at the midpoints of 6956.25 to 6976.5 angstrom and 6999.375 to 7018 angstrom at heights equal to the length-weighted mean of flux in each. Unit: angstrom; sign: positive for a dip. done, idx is 1.1 angstrom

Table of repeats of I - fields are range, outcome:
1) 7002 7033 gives 18.3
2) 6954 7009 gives 16.7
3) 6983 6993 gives 16.5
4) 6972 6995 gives 16.4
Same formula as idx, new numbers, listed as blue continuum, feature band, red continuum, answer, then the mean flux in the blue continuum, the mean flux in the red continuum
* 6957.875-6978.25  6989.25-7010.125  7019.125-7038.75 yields 1.22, 16.9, 19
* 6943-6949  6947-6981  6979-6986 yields -0.45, 16.3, 16.3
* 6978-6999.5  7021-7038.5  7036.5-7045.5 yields -0.59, 16.5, 18.9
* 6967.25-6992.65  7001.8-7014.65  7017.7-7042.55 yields 0.33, 16.5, 18.9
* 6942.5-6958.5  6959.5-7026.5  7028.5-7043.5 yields 1.63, 16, 19.1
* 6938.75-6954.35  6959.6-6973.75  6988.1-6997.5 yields -0.78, 15.8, 16.8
